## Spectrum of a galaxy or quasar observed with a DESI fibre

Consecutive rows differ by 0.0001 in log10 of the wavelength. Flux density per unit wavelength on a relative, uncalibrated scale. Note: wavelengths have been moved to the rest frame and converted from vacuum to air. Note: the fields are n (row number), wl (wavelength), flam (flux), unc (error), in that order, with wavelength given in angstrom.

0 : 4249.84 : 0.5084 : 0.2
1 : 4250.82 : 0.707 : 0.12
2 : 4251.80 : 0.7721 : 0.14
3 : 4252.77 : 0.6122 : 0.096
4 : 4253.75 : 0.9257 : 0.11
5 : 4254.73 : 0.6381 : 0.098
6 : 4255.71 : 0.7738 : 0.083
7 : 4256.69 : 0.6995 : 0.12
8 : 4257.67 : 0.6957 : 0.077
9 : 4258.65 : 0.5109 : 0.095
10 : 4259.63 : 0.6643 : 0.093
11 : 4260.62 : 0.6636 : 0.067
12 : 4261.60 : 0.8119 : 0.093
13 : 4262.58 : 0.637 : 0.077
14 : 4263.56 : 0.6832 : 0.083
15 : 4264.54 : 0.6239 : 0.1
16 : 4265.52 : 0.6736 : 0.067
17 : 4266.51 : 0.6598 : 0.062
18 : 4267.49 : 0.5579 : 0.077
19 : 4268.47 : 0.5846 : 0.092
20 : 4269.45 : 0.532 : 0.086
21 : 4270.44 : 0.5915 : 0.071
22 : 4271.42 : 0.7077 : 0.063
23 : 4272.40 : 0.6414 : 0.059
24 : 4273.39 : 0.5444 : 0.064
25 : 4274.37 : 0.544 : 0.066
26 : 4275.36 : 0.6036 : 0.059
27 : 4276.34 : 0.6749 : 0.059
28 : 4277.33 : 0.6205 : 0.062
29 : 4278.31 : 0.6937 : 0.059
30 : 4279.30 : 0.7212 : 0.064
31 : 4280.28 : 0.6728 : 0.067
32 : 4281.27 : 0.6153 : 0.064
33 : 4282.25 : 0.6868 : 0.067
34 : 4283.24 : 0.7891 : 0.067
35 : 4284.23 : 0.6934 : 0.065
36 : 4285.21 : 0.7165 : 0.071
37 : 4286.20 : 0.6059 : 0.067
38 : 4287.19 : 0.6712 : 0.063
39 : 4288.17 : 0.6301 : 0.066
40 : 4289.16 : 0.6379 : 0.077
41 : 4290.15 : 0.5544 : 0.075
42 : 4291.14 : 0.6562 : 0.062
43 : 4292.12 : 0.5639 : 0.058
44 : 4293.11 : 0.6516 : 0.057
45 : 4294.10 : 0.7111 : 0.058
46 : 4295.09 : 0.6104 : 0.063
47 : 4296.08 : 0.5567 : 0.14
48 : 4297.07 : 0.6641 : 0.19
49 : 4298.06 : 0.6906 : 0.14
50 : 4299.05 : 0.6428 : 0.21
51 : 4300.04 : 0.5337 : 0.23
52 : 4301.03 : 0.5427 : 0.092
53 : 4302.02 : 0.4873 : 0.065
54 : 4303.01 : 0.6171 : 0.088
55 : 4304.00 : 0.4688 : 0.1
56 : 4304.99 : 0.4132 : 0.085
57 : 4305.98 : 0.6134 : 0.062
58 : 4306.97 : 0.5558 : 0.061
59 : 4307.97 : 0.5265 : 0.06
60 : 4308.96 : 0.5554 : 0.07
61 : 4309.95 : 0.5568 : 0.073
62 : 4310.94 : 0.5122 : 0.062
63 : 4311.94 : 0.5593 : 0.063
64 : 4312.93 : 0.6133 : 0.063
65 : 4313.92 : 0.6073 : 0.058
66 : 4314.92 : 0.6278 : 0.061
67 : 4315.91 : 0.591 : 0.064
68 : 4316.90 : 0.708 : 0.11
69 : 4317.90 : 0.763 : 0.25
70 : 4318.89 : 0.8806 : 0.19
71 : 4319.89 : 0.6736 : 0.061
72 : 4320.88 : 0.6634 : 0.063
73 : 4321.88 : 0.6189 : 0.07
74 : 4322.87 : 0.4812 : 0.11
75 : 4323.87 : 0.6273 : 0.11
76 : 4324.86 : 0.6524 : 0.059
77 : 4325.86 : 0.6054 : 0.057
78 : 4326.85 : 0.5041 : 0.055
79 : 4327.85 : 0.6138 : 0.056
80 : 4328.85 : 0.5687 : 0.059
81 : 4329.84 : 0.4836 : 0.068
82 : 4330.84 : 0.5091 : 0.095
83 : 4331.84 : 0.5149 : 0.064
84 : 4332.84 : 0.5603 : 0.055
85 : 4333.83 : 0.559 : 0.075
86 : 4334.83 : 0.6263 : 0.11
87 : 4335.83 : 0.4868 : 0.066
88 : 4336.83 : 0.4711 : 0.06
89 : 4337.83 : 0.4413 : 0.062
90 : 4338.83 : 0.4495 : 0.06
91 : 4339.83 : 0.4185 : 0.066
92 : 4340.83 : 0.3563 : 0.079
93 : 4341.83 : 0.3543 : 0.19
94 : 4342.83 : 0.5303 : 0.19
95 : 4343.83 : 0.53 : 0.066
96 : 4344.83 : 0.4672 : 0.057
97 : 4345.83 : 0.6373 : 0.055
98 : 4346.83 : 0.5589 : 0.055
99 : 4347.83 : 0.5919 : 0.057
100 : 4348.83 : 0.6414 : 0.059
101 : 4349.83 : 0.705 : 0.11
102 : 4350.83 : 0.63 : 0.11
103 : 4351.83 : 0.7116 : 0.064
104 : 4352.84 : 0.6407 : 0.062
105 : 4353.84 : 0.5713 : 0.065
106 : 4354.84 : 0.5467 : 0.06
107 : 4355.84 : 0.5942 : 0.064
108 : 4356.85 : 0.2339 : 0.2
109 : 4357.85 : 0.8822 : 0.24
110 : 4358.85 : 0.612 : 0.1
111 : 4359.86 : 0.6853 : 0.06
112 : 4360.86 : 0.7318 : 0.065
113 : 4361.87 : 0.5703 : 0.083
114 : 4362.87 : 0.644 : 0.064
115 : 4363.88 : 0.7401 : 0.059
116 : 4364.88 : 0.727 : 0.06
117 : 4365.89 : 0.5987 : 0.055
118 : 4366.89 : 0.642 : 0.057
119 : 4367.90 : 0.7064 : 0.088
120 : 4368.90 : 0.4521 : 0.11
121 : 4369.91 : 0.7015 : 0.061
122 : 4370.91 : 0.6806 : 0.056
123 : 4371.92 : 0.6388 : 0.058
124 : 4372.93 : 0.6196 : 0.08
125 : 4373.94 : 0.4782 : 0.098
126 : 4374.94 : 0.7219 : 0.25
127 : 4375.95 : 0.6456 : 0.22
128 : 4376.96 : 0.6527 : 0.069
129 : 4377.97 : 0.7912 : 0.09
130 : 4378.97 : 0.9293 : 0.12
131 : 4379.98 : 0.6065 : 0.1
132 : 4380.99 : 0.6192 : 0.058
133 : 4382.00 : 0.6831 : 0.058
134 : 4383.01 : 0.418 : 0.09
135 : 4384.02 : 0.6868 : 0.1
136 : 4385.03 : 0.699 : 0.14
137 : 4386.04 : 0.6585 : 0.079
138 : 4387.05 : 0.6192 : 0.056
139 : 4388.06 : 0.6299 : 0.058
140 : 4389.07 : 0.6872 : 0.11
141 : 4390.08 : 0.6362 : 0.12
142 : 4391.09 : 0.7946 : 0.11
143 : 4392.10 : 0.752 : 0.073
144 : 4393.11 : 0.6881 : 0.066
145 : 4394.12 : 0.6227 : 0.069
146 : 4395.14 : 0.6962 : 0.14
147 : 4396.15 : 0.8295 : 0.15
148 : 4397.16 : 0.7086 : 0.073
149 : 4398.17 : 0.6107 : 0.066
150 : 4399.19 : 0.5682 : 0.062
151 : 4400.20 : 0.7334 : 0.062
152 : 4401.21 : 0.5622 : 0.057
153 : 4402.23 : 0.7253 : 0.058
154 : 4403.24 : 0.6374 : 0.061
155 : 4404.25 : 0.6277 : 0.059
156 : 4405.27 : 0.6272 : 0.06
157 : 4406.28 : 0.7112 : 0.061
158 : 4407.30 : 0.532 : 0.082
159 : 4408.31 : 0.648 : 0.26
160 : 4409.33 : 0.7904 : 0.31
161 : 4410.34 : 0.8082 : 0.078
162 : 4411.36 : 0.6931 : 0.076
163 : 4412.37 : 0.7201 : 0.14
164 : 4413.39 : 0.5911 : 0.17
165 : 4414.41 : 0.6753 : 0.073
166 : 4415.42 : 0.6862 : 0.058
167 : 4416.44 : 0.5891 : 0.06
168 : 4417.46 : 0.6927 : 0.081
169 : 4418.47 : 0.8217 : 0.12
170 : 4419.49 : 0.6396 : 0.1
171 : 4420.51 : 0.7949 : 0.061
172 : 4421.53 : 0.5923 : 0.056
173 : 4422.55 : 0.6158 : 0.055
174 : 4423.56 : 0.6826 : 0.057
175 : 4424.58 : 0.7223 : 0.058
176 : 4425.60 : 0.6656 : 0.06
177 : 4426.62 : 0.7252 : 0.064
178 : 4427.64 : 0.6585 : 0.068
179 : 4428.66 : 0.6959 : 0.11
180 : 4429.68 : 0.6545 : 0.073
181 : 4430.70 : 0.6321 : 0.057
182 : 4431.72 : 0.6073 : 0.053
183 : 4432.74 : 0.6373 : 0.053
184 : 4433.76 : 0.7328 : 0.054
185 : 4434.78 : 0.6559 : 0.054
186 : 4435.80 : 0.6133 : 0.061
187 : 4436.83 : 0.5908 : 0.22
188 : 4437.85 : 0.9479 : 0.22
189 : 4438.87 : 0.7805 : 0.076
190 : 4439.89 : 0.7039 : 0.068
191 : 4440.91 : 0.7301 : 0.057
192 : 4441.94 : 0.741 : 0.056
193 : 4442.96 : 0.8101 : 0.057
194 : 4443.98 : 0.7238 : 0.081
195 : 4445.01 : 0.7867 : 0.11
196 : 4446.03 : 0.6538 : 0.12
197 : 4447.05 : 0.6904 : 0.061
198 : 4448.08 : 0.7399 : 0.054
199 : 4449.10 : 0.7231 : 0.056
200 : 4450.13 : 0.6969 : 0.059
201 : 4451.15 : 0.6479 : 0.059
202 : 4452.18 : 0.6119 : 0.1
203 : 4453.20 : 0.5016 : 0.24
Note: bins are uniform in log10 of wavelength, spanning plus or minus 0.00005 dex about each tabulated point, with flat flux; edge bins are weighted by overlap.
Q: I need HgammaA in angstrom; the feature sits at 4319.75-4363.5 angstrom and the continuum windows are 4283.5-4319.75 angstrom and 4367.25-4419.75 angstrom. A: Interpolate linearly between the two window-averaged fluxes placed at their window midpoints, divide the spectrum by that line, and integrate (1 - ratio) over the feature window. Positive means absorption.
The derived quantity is 4.82 angstrom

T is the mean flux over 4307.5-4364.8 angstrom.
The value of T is 0.584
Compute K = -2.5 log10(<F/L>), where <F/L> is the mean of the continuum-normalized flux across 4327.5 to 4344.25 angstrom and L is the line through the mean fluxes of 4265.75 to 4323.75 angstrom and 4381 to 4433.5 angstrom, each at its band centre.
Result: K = 0.27 mag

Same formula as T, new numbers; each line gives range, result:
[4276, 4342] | 0.593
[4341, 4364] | 0.595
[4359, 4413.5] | 0.666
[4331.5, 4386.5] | 0.601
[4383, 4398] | 0.682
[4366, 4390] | 0.65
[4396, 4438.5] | 0.677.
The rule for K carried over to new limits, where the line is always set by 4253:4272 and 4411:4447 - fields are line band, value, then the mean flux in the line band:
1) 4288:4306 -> 0.14 mag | 0.591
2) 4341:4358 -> 0.20 mag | 0.568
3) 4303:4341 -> 0.19 mag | 0.567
